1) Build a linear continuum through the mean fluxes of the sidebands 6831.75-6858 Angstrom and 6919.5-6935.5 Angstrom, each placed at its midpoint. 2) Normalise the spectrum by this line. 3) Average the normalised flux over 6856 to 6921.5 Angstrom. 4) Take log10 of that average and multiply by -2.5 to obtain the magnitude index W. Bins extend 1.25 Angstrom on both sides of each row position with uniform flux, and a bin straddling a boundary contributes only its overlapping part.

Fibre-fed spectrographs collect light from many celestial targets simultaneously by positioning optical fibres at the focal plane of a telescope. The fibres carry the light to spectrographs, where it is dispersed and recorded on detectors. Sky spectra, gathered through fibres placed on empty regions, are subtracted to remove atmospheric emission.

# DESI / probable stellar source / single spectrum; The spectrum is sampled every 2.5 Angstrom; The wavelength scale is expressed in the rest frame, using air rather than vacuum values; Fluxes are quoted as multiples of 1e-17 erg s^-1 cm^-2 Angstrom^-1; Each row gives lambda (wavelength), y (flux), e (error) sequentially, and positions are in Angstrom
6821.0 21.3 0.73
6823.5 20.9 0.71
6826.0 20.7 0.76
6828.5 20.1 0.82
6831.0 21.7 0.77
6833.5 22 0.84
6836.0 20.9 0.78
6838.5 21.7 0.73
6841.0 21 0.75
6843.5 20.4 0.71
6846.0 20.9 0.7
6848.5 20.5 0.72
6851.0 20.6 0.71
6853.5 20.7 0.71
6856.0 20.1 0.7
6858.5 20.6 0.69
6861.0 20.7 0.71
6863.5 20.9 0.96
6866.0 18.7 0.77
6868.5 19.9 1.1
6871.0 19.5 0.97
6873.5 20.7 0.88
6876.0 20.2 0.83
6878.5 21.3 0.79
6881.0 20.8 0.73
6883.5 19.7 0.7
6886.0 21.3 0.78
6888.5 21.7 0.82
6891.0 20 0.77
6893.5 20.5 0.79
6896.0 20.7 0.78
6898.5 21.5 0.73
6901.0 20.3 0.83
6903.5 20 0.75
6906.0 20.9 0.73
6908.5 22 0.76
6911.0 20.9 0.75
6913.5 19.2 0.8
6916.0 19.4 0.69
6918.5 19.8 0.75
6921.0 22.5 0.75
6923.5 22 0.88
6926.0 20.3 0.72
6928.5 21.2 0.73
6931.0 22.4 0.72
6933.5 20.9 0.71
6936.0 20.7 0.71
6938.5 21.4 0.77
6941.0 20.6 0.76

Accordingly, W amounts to 0.04 mag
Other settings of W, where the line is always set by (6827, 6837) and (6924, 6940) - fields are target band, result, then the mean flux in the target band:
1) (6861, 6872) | 0.07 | 19.9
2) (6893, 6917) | 0.03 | 20.6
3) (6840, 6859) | 0.03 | 20.6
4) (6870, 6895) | 0.03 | 20.6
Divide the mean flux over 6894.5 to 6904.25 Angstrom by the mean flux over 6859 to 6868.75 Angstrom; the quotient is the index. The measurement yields 1.03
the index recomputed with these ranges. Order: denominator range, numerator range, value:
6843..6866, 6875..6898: 1.01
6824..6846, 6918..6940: 1.01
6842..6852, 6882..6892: 1.00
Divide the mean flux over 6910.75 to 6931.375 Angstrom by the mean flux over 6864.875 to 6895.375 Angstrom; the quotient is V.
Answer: 1.02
